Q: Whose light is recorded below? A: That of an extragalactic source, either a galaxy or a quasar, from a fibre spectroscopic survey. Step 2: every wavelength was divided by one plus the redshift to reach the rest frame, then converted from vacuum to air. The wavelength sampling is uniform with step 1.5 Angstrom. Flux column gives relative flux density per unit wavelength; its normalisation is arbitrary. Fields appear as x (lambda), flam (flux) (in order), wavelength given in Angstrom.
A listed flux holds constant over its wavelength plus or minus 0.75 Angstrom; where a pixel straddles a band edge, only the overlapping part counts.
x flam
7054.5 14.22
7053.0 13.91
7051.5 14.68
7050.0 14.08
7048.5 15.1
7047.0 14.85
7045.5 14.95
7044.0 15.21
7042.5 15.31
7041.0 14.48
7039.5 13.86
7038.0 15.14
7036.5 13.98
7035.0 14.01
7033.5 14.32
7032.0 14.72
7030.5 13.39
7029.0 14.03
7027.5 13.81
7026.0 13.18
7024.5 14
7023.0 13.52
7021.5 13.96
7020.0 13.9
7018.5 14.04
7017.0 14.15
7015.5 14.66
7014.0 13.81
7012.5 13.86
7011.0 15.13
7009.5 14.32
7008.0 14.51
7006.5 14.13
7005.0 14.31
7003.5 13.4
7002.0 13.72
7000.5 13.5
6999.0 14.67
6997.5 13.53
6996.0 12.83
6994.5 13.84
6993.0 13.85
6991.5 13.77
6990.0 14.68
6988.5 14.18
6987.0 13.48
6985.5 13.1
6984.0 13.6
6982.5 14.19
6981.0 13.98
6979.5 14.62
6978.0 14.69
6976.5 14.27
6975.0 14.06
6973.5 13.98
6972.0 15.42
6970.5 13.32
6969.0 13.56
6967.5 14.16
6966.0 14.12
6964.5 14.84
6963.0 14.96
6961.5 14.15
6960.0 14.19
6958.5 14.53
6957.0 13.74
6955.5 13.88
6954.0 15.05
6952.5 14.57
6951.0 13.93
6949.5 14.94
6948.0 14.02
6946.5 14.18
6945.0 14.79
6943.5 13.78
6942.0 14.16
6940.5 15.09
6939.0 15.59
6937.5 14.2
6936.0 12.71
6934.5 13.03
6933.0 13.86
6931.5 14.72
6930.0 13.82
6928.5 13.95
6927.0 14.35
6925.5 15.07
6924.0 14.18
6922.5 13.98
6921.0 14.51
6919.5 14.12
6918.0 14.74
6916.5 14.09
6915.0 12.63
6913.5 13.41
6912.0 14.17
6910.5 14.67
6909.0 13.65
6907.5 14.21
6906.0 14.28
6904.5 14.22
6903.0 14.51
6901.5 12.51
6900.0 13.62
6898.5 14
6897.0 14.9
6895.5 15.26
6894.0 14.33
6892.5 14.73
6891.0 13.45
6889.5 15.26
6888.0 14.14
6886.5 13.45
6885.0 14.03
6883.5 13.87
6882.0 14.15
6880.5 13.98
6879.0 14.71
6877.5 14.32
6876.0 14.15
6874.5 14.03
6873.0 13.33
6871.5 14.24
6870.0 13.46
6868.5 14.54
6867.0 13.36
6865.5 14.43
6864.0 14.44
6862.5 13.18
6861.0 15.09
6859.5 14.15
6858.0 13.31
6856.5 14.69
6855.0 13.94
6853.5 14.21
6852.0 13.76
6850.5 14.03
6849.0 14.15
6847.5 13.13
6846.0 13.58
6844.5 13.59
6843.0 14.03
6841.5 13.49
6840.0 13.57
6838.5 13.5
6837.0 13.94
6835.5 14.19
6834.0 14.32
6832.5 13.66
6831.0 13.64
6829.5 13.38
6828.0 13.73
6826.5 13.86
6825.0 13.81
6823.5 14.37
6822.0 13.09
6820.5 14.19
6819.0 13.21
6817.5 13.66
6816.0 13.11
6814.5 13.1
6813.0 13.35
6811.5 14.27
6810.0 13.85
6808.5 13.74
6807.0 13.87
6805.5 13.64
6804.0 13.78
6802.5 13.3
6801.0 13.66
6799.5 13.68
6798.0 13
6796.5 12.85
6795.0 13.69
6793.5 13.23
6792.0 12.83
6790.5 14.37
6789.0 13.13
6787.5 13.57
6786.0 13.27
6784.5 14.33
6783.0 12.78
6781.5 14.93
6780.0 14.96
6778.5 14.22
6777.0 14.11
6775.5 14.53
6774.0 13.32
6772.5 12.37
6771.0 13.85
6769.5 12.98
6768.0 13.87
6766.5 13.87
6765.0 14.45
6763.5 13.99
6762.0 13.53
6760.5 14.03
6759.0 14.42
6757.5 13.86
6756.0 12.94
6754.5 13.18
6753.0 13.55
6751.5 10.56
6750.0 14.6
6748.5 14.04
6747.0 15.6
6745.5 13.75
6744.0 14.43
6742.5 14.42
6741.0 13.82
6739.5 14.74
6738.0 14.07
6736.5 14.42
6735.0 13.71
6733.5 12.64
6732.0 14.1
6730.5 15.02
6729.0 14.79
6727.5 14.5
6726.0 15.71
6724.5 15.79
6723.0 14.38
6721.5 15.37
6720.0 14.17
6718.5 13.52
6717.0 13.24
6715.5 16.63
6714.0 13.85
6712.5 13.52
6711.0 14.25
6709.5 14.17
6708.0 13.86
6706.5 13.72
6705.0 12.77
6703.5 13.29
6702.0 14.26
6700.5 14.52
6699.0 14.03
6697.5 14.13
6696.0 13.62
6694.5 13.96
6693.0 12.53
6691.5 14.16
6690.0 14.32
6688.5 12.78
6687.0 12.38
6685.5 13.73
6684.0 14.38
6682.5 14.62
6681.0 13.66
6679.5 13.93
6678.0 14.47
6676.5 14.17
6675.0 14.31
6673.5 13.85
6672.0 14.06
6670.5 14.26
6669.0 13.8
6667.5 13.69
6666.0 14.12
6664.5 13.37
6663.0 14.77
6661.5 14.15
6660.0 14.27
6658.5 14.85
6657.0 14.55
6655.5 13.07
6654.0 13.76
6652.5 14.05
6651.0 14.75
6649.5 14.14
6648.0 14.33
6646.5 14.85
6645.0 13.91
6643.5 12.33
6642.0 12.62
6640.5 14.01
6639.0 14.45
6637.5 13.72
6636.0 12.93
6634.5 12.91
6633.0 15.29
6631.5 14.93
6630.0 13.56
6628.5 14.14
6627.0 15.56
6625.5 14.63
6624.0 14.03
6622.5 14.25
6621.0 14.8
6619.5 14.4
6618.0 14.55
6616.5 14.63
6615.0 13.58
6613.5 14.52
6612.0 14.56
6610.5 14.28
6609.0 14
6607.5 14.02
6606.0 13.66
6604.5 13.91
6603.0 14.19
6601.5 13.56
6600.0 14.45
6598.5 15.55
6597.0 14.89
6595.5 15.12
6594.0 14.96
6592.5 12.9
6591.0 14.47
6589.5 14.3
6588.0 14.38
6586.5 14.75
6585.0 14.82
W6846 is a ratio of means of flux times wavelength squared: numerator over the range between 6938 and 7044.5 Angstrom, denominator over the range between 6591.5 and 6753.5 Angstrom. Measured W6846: 1.1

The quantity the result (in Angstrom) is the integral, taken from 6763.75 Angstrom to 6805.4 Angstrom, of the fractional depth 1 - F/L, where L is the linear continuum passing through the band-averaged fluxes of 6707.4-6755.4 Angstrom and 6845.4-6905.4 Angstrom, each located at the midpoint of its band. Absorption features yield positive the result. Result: 1.4 Angstrom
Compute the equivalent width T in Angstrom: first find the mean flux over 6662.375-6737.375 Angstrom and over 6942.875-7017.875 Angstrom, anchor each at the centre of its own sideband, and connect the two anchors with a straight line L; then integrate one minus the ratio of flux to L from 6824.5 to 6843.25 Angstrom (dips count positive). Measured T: 0.4 Angstrom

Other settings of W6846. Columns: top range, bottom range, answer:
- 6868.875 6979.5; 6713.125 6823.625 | 1.07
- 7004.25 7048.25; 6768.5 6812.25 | 1.12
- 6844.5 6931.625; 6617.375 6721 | 1.07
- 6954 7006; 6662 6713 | 1.10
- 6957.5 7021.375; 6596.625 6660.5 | 1.11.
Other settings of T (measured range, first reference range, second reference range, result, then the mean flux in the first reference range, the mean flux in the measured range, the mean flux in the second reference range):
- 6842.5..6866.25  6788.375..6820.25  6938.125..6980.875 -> -0.3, 13.5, 14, 14.4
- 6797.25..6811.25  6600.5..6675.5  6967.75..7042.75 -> 0.4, 14.1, 13.6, 14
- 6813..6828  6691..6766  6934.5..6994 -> 0.5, 14.1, 13.6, 14.2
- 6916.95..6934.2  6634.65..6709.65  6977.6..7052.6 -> -0.2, 13.9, 14.3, 14.1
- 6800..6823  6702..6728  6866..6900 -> 1.0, 14.3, 13.6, 14.2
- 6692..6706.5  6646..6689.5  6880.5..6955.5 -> 0.4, 14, 13.7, 14.2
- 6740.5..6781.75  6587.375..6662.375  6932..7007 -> 0.9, 14.2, 13.9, 14.1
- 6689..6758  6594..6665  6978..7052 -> 0.6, 14.2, 14.1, 14.1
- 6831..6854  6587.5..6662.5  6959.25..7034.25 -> 0.5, 14.2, 13.8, 14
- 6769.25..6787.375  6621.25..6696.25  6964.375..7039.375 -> 0.2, 14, 13.8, 14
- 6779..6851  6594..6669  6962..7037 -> 2.2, 14.2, 13.7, 14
